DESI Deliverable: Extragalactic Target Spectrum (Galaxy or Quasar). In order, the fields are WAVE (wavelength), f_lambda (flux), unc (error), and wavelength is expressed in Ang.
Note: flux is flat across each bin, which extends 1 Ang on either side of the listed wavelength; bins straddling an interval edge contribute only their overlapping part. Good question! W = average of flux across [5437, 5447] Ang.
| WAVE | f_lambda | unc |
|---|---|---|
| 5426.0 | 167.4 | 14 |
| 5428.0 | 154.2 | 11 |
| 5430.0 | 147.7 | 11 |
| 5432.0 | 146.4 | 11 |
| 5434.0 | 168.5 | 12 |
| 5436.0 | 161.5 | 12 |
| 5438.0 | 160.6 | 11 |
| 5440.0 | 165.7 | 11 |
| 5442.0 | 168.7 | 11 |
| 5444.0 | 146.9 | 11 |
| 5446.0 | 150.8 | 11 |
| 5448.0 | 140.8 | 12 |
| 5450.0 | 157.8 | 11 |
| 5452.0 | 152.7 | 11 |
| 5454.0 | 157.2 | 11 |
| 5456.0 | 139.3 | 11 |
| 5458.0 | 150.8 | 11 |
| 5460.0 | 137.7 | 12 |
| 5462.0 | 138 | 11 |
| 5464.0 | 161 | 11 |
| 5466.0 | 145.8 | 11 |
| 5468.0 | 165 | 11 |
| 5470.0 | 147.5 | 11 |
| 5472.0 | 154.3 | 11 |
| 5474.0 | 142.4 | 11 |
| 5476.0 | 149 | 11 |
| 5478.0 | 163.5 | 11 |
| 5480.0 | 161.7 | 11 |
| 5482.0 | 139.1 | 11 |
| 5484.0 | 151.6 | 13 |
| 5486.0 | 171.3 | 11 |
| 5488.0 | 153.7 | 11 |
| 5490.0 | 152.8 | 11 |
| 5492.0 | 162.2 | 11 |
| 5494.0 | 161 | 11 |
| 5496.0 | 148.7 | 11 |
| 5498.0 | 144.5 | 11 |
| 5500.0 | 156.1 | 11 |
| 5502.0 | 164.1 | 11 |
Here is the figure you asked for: 159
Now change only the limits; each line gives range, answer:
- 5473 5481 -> 154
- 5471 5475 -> 148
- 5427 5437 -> 156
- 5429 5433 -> 147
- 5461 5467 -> 148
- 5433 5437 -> 165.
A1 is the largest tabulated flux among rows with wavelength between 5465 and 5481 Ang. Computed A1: 165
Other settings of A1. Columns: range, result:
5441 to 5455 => 168.7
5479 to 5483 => 161.7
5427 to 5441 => 168.5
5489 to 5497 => 162.2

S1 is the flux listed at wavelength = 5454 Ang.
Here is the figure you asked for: 157.2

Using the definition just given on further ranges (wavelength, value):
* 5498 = 144.5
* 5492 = 162.2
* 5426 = 167.4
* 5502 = 164.1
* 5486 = 171.3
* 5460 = 137.7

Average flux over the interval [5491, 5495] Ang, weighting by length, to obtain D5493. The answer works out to 162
